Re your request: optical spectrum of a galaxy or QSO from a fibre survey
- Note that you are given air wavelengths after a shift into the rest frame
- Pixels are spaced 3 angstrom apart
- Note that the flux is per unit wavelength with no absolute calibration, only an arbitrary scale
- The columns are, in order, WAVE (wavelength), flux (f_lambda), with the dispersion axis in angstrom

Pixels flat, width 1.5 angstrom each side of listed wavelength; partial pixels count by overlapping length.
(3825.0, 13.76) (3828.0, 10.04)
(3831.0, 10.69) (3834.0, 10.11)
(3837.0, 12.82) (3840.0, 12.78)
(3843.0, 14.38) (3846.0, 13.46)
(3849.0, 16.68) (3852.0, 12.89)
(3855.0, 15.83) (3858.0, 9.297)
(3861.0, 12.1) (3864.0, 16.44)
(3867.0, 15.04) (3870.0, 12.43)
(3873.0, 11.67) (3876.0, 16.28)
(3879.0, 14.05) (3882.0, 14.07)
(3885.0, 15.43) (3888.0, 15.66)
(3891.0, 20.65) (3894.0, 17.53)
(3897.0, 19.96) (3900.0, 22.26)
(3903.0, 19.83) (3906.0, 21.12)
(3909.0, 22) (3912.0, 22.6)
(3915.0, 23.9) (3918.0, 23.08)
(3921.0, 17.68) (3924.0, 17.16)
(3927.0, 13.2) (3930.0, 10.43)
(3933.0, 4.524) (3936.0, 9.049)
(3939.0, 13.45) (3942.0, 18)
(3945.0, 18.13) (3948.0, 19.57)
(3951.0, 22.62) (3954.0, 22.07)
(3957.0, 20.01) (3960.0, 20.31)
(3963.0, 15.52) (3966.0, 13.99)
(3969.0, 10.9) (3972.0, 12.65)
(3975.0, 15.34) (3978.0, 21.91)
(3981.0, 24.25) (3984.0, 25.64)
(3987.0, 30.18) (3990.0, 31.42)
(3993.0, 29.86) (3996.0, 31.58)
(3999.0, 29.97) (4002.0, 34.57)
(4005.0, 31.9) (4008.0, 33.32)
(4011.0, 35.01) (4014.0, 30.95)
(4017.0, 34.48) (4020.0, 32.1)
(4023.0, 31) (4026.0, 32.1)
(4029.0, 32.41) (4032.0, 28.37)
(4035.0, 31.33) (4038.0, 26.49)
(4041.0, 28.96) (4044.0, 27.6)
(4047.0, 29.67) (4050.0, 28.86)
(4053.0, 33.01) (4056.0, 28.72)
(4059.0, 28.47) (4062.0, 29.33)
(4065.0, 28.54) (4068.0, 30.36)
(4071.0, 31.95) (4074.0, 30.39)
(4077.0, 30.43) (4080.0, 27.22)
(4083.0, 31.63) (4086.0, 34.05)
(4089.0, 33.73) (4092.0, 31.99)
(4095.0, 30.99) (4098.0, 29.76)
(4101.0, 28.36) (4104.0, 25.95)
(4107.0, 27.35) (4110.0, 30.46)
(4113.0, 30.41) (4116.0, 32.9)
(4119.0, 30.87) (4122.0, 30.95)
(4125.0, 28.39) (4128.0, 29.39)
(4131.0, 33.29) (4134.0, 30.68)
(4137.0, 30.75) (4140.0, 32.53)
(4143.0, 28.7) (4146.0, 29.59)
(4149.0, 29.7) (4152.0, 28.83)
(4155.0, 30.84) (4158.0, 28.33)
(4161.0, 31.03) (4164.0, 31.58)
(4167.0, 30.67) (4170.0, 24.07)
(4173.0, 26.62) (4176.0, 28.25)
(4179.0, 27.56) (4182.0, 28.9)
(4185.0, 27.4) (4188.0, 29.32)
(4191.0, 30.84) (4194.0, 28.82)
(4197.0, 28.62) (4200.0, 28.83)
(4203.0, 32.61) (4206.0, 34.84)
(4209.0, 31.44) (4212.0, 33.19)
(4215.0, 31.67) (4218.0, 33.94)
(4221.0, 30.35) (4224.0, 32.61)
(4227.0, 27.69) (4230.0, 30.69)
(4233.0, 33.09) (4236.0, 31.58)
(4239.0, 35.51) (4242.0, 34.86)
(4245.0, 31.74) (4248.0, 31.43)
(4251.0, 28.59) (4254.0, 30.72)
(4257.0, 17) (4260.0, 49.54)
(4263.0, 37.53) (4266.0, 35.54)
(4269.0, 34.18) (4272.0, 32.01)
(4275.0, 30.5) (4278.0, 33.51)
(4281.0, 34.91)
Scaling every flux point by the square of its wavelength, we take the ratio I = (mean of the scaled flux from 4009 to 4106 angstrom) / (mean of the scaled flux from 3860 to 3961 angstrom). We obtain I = 1.9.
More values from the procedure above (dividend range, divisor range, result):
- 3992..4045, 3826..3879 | 2.59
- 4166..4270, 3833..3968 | 2.24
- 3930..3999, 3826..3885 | 1.57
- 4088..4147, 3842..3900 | 2.27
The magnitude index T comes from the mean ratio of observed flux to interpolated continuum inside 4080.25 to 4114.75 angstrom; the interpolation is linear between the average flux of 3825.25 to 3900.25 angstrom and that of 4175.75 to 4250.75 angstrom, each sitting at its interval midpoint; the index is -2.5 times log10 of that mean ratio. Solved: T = -0.19 mag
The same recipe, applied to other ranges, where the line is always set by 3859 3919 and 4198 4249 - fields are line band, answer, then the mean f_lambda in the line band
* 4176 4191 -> 0.07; 28.5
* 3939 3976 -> 0.19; 17.3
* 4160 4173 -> 0.02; 29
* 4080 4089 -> -0.22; 32.1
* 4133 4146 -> -0.08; 30.5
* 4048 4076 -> -0.19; 30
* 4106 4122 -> -0.12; 30.5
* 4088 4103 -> -0.16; 30.7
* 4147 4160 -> -0.02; 29.5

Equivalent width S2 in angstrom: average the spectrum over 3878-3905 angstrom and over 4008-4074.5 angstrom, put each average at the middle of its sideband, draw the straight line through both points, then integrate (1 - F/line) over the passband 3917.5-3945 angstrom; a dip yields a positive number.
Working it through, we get 9.3 angstrom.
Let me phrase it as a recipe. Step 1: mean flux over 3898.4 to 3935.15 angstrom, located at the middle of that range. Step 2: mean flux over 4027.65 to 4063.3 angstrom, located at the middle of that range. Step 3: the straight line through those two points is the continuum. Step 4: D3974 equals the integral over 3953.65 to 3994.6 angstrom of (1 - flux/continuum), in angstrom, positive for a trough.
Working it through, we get 4.0 angstrom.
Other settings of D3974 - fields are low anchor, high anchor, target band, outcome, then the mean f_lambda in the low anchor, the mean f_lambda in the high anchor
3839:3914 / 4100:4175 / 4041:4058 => -2.92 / 16.3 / 29.7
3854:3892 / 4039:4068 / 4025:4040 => -1.38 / 14.4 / 29.3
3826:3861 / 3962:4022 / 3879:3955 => 6.07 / 12.6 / 26.4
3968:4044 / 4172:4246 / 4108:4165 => -0.91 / 28.4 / 30.9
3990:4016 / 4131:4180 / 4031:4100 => 2.15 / 32.1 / 29.5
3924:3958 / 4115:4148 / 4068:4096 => -4.79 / 15.6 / 30.7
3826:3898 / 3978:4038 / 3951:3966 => 3.46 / 14.1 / 30.7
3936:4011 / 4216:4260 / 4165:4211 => 0.66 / 22.8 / 31.4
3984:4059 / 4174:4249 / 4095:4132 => 1.29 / 30.8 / 31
